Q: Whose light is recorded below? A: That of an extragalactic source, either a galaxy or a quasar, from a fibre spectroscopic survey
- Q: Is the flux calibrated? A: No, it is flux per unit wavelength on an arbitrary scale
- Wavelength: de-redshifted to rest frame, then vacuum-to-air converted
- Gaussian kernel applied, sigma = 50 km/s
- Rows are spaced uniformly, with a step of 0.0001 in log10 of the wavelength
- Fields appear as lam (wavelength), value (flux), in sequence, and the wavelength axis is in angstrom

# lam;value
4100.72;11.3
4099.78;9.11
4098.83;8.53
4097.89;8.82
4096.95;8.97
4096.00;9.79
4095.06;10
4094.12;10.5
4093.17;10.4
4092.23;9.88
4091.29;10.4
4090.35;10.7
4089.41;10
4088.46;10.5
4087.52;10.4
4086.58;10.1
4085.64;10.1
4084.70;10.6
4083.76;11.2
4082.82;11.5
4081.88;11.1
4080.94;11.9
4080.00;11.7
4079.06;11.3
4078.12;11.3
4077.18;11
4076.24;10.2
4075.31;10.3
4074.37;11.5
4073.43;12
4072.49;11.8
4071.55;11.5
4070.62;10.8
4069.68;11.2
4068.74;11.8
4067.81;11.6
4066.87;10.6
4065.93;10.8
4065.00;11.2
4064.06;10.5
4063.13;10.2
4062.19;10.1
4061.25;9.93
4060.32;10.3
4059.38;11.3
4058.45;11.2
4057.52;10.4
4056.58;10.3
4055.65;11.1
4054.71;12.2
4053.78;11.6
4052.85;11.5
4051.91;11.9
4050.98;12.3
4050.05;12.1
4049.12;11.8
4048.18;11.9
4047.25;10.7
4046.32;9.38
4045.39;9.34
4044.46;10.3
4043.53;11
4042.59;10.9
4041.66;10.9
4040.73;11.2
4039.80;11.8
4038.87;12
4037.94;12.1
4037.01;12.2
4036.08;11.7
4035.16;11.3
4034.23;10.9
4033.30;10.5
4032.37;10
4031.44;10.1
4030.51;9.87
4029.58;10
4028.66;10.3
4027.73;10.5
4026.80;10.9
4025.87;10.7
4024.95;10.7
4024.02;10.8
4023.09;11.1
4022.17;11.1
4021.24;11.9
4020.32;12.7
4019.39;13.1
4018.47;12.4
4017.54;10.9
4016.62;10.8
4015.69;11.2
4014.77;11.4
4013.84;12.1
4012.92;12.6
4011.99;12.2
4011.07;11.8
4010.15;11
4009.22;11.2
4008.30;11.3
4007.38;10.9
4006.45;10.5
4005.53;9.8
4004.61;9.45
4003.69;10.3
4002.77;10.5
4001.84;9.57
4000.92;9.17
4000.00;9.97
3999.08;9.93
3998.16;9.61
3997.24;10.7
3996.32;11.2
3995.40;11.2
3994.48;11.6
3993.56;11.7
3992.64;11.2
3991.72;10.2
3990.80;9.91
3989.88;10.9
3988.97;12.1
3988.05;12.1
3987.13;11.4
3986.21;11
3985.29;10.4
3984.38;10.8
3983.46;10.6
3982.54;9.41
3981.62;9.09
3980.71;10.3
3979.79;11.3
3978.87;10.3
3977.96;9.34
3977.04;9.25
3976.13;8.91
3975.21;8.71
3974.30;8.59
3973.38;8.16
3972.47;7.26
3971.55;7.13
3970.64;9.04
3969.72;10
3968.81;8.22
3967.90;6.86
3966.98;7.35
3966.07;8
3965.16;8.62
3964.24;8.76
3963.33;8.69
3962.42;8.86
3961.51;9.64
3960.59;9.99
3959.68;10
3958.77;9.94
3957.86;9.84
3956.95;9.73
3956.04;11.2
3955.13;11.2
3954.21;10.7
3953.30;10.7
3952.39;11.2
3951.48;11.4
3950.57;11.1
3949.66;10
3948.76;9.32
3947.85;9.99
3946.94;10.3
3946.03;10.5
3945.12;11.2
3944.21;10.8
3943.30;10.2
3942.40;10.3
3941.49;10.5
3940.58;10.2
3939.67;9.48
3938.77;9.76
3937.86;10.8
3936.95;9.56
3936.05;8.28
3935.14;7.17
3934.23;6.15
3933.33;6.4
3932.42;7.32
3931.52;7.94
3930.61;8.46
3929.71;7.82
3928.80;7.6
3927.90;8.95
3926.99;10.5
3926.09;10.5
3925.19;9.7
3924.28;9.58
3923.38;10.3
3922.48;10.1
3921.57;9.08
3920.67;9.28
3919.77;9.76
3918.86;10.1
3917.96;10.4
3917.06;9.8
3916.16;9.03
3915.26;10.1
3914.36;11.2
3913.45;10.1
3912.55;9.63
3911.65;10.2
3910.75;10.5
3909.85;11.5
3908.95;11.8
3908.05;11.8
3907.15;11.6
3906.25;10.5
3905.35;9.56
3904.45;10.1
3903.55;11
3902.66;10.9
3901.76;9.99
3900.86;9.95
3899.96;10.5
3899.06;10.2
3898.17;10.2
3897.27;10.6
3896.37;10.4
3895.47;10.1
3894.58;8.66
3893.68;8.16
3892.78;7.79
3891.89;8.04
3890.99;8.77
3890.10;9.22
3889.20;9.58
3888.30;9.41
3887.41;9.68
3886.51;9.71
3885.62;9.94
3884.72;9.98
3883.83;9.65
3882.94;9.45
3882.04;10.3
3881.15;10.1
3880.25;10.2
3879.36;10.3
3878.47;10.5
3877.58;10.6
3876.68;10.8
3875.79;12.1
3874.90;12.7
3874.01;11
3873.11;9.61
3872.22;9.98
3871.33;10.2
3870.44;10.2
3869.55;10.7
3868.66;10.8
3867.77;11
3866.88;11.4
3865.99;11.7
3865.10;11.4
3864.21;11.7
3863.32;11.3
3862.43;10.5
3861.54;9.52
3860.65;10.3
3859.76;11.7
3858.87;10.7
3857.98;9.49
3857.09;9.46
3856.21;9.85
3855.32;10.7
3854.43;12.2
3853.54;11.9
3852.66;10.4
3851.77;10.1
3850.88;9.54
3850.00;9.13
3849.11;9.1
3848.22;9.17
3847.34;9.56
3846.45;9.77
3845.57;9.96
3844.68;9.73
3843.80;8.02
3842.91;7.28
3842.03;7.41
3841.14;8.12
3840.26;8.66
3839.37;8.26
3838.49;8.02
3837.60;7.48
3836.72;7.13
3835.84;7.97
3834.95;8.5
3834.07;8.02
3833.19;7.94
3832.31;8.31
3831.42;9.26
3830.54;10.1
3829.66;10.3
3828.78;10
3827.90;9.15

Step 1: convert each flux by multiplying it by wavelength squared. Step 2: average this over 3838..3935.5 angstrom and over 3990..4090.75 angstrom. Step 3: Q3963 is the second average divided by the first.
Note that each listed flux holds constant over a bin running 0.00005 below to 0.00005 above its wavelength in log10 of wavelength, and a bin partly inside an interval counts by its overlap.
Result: 1.2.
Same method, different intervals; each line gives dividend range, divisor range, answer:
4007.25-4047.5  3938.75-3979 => 1.20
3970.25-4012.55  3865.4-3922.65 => 1.06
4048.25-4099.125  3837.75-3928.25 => 1.19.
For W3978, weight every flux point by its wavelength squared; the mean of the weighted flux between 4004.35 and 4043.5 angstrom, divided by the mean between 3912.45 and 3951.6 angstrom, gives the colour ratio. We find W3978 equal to 1.23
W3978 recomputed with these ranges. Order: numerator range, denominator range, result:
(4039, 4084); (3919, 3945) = 1.29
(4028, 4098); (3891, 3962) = 1.18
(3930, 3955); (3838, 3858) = 1.08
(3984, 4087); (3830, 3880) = 1.22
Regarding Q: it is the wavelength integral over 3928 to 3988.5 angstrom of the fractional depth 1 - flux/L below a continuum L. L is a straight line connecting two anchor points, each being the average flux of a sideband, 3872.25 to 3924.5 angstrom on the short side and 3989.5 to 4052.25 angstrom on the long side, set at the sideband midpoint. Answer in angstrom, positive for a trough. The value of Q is 6.1 angstrom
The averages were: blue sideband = 10.1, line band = 9.47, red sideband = 11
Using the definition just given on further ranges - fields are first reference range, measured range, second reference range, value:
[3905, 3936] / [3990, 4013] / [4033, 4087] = -0.5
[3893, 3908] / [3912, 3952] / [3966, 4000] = 1.9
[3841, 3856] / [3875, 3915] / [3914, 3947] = -2.8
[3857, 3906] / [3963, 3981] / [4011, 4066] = 3.4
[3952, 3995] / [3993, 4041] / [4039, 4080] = -2.6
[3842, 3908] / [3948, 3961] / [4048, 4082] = 0.2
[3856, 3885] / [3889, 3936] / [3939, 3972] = 2.8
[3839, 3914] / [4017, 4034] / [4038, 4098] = -0.4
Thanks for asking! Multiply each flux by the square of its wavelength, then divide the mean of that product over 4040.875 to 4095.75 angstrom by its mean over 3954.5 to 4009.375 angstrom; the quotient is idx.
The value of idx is 1.15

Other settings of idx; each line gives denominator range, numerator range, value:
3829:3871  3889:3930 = 1.06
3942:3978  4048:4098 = 1.21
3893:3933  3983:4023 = 1.17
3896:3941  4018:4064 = 1.21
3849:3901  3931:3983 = 0.96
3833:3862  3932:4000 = 1.12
